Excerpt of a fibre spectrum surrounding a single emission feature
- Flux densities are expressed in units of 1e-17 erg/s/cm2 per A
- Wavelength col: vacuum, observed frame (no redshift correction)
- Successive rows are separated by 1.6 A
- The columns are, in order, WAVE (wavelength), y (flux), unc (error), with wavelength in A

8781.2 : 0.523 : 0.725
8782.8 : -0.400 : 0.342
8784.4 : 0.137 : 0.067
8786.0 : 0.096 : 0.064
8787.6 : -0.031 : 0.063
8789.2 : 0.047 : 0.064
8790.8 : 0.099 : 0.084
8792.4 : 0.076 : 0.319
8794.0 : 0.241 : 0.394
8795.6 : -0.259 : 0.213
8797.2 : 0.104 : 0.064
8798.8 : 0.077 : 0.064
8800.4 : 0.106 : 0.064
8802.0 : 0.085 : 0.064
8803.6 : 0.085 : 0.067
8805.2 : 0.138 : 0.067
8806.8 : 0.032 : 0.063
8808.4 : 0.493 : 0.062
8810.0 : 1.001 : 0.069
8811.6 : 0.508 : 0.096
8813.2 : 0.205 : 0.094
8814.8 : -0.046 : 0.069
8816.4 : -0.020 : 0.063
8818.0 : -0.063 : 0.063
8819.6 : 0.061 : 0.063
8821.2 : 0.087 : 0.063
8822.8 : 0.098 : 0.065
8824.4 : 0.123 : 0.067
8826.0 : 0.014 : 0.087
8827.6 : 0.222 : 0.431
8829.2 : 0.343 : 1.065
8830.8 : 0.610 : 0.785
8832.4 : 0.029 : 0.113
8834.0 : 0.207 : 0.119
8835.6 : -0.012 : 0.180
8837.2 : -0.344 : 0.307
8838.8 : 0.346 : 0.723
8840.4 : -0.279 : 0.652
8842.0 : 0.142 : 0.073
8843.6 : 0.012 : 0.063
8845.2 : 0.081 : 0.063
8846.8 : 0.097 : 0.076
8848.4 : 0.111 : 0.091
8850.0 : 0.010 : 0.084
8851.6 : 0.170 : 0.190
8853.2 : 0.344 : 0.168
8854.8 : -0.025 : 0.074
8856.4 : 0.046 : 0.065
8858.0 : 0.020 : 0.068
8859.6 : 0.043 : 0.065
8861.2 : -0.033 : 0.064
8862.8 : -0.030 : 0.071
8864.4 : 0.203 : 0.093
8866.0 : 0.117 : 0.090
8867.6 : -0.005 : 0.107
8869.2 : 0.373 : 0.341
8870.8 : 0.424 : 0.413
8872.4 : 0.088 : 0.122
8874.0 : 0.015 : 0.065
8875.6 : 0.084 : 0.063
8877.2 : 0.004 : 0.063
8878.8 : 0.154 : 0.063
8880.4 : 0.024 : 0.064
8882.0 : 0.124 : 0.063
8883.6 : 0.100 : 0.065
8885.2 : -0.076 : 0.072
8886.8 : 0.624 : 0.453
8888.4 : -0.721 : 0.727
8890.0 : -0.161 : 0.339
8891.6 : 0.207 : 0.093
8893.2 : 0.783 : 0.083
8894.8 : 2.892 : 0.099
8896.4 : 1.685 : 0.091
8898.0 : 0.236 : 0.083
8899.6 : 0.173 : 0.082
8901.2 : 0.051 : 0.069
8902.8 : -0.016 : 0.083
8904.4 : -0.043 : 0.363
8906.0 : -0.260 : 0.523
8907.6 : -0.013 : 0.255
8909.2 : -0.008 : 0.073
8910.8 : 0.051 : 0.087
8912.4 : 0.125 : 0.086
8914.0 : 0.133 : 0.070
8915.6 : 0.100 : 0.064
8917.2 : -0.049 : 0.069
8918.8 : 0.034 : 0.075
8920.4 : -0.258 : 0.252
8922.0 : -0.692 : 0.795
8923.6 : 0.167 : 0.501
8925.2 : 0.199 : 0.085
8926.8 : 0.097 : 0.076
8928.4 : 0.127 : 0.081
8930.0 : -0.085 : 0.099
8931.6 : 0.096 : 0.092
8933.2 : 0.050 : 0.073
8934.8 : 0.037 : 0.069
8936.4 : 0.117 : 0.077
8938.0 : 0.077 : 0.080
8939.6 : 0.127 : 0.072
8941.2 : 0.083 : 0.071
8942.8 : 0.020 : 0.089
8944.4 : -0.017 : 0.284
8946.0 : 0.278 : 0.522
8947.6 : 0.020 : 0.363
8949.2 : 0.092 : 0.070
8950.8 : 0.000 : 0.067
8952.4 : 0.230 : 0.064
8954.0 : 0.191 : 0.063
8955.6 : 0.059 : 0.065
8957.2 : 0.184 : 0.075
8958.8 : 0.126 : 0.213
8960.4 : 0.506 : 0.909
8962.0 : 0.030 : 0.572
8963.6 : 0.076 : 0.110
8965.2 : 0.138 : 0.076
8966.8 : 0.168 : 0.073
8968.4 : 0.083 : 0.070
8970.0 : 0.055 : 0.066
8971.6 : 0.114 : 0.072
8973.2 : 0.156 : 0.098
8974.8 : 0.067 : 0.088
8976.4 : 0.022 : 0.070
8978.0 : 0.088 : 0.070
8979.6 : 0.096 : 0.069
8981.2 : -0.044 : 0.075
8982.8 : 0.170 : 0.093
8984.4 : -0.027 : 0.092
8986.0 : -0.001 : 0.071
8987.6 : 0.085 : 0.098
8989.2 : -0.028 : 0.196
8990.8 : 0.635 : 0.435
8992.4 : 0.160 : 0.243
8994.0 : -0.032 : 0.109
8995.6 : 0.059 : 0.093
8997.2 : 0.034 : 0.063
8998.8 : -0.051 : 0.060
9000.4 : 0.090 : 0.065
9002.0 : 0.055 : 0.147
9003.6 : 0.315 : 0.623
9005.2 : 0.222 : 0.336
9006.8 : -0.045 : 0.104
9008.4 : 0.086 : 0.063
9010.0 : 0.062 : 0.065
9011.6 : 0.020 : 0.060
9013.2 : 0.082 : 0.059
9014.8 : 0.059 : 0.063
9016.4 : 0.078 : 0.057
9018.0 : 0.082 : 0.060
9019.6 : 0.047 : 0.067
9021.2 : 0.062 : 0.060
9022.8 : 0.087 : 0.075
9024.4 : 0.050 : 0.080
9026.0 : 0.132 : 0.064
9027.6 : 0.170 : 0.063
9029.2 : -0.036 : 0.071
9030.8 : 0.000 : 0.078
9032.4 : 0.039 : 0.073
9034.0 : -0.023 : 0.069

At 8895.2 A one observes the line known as [O III]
